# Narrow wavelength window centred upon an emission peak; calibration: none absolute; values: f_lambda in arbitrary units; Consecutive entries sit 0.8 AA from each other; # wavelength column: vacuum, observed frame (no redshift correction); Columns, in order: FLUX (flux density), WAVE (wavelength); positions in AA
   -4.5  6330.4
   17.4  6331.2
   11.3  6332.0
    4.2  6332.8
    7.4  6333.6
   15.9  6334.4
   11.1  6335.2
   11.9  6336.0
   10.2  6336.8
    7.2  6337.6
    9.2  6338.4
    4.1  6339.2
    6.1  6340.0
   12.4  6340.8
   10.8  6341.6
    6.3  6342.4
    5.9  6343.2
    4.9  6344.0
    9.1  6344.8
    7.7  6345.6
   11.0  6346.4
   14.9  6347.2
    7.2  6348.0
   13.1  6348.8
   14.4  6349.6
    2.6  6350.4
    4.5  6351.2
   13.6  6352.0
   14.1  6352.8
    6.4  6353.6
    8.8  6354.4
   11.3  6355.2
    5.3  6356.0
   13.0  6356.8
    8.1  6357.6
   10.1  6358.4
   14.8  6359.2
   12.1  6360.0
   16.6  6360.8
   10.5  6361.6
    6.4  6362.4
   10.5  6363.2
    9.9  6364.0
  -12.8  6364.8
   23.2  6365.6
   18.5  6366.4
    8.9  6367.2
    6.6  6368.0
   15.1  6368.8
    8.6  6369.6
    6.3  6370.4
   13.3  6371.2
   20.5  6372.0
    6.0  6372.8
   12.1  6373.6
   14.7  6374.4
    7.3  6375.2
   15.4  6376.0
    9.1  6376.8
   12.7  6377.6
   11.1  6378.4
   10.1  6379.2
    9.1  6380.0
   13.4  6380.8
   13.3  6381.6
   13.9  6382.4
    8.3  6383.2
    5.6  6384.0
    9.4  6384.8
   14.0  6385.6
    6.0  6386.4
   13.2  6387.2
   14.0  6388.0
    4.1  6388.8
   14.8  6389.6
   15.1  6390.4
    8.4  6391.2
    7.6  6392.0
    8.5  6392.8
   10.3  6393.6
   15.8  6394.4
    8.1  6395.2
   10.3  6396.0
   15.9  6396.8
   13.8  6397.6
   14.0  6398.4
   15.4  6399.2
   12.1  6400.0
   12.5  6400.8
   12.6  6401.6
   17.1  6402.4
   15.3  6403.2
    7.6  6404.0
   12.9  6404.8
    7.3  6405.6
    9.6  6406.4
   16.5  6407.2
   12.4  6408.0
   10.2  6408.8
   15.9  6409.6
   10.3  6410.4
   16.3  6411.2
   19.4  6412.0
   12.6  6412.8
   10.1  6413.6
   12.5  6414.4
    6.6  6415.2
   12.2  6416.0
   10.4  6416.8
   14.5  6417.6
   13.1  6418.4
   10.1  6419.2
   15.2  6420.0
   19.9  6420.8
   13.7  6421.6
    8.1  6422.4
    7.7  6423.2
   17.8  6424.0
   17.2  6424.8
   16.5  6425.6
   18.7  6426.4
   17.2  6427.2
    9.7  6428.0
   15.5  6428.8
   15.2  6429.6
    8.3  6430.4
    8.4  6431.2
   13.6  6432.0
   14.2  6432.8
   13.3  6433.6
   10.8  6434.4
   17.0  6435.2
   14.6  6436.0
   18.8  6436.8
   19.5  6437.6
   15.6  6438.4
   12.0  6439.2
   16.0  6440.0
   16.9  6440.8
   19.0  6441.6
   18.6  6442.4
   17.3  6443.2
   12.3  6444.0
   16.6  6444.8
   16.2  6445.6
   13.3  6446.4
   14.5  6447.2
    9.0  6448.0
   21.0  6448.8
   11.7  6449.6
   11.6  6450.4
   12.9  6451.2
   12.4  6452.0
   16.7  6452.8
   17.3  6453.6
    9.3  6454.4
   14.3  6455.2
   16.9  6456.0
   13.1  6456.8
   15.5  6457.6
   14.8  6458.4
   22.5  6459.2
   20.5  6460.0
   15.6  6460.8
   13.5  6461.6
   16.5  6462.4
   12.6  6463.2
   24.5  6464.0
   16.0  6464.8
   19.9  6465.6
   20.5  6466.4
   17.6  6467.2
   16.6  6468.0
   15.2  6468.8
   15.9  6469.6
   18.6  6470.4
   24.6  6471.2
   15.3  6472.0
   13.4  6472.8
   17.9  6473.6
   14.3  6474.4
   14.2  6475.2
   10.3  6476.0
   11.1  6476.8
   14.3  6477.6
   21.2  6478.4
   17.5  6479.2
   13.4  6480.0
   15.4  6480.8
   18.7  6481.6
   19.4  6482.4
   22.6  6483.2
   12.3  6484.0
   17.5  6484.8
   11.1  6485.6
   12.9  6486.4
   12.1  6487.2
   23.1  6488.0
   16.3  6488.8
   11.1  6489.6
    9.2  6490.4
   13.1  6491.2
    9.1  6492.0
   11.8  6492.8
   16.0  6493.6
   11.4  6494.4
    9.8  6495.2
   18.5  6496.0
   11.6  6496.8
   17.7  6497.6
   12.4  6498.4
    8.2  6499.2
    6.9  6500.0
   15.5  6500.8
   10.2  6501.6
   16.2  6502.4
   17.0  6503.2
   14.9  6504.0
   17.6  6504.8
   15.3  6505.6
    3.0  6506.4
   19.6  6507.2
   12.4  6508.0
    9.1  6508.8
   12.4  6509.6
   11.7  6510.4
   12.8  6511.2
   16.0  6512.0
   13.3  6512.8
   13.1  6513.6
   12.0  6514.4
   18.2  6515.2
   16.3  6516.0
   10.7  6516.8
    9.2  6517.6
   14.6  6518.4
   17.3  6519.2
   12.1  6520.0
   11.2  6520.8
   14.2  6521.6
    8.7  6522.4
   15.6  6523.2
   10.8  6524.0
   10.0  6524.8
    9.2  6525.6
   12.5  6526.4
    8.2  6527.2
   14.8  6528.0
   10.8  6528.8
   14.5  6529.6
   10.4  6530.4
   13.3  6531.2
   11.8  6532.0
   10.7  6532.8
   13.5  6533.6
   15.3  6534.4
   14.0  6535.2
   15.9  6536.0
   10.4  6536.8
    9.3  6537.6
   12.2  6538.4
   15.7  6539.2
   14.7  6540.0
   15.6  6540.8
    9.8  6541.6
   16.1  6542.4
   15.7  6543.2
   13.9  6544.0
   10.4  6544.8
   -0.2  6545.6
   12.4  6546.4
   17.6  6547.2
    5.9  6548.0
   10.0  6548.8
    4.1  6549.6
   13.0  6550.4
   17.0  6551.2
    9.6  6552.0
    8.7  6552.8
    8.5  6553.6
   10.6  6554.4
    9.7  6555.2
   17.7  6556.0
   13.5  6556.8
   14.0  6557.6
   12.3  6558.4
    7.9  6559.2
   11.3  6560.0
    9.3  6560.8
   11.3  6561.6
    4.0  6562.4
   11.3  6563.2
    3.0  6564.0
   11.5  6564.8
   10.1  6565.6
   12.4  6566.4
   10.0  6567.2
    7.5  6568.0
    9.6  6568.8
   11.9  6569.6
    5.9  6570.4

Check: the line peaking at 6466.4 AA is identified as Mg II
